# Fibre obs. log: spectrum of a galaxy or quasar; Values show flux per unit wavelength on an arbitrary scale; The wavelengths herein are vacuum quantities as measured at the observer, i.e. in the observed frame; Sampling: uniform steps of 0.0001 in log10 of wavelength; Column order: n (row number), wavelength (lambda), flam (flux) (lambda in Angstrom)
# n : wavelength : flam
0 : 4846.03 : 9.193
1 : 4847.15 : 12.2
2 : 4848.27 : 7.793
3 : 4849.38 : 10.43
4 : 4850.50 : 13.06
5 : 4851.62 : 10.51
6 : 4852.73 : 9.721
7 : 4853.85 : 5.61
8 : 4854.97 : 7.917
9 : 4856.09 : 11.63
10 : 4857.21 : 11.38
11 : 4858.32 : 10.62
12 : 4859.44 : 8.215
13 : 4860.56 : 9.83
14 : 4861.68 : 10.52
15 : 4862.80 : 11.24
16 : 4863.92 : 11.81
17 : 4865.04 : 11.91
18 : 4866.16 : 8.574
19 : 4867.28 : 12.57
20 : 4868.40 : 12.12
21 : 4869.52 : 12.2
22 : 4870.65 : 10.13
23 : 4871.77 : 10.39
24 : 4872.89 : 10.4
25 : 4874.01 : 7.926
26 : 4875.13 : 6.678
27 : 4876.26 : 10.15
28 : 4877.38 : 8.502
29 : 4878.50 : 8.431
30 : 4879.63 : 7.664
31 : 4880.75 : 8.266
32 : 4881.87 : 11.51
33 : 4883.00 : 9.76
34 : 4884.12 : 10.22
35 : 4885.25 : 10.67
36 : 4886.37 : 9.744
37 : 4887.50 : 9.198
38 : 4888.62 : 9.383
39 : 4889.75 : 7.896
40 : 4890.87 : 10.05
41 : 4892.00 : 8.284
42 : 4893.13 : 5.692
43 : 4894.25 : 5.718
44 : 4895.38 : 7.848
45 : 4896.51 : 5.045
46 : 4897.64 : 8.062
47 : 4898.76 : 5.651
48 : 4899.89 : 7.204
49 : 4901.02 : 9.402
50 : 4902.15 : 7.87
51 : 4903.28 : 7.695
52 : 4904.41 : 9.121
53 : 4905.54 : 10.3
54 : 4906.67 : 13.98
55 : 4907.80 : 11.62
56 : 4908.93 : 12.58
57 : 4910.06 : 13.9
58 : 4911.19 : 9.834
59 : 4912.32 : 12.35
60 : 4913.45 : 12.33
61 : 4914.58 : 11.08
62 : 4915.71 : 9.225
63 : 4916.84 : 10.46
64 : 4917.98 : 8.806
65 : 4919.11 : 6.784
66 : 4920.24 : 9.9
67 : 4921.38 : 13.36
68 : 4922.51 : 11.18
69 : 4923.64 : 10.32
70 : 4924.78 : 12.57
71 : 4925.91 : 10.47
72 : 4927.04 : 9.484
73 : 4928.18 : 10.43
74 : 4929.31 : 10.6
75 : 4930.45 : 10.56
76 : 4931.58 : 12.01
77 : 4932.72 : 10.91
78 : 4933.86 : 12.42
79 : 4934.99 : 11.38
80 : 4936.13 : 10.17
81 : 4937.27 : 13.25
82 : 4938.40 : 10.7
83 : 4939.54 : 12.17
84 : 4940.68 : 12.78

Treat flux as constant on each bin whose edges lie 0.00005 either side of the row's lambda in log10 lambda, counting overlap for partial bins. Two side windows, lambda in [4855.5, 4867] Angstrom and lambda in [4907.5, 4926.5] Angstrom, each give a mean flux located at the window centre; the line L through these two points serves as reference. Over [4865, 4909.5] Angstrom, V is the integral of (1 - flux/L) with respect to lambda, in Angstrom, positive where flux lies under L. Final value 6.4 Angstrom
